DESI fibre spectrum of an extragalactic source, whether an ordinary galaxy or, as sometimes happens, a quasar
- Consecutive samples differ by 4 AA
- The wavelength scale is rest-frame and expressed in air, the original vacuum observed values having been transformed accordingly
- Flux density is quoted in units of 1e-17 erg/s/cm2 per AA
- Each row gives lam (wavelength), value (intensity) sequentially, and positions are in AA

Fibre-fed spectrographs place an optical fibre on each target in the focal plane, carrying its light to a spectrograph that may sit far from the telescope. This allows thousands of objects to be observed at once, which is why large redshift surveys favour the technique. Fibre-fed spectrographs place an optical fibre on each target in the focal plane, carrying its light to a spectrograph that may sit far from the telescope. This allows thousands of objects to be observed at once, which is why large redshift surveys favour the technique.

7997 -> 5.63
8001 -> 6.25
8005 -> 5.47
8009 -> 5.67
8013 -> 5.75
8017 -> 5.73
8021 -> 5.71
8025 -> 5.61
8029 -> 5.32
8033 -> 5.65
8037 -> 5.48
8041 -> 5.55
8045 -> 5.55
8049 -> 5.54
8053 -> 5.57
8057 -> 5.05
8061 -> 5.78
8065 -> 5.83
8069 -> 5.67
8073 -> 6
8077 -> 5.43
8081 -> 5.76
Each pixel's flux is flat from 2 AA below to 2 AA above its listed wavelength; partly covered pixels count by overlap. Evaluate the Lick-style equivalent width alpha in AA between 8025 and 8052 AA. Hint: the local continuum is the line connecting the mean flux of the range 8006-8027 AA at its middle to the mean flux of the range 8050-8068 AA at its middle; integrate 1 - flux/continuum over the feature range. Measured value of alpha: 0.5 AA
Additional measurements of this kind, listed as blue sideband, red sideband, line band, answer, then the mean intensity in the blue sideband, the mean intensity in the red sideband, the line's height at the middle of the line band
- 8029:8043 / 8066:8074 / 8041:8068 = 0.6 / 5.53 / 5.81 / 5.68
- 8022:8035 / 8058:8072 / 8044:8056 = 0.3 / 5.54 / 5.73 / 5.65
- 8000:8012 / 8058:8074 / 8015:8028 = 0.2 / 5.75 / 5.76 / 5.76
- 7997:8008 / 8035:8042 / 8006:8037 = 0.2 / 5.8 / 5.51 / 5.65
